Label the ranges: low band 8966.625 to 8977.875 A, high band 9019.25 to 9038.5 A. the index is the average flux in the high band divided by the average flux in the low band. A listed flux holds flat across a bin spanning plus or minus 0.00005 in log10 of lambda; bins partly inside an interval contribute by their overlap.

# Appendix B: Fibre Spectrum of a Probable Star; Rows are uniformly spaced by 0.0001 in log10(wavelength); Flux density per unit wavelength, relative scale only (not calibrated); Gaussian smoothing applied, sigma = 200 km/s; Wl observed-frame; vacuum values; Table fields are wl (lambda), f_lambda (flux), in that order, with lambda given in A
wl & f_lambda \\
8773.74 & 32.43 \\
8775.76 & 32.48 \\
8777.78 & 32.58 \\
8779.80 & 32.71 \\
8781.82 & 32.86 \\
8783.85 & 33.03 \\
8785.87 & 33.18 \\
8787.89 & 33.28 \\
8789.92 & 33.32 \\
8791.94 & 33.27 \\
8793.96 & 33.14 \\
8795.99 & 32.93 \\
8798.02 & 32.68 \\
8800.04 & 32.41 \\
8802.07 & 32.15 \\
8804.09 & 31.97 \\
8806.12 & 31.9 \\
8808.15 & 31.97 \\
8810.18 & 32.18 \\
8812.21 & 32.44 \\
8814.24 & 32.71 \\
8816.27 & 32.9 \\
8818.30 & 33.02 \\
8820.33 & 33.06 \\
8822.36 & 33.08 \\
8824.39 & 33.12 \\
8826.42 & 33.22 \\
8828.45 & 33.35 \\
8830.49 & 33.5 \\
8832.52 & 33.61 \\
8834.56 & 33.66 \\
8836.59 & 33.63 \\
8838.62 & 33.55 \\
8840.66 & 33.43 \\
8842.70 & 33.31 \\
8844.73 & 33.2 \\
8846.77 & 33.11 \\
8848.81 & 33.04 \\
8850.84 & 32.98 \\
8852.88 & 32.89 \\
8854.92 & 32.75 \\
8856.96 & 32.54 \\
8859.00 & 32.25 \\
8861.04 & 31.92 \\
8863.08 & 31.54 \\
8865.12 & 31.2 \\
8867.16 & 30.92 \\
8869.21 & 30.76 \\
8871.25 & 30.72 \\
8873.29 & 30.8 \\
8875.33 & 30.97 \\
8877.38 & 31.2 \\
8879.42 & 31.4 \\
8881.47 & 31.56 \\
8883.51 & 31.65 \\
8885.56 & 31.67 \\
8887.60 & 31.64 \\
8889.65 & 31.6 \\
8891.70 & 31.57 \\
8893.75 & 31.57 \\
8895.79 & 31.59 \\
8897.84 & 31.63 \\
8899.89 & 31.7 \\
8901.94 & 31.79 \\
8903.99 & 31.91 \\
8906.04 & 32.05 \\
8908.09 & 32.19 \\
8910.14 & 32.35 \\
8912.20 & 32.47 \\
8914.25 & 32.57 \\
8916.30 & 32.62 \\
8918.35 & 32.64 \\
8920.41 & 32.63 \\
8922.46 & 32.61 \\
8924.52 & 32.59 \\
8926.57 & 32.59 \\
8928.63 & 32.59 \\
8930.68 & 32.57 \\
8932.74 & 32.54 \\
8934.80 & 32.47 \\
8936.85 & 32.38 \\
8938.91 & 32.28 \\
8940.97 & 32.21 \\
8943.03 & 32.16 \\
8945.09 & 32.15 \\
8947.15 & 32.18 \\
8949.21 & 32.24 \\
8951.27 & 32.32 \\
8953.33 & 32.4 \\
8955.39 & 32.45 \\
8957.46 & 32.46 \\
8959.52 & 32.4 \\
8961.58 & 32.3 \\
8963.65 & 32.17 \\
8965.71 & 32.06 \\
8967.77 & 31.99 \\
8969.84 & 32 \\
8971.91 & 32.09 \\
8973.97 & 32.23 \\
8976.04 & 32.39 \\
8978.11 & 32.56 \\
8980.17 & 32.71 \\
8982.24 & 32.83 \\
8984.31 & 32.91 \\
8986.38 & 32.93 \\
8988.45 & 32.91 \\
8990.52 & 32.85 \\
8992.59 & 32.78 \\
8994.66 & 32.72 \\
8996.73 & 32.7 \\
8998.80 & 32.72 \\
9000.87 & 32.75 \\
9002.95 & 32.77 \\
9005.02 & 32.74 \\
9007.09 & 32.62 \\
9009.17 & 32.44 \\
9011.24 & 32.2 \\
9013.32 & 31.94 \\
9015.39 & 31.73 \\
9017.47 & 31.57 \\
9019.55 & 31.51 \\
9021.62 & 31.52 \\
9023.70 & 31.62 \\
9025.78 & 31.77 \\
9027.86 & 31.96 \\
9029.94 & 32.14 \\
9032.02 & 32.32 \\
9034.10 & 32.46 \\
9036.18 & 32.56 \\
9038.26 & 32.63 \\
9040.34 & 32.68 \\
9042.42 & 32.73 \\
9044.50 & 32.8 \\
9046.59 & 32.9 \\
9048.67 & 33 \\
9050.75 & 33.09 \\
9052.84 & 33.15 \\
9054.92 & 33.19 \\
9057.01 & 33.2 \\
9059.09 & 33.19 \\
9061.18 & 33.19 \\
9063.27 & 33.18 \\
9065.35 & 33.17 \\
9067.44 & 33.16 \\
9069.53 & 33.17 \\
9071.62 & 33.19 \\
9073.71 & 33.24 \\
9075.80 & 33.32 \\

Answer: 1.00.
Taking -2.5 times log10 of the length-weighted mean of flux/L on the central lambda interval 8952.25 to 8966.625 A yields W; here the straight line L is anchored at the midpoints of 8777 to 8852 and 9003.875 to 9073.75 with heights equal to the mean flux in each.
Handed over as 0.013 mag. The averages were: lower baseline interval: 33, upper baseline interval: 32.6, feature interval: 32.3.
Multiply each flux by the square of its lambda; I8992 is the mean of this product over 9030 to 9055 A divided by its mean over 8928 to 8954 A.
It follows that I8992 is 1.04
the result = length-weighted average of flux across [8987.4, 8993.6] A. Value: 32.8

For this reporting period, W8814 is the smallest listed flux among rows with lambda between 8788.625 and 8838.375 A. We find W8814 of 31.9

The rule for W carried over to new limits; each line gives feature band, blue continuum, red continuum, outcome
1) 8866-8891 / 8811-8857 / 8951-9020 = 0.06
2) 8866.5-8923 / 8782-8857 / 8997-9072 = 0.04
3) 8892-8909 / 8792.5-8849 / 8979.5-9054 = 0.03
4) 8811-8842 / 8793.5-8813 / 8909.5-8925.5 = -0.03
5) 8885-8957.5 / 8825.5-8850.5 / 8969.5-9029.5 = 0.02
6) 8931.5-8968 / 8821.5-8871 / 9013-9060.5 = 0.01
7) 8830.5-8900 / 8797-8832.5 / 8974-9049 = 0.02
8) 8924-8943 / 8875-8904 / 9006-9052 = -0.02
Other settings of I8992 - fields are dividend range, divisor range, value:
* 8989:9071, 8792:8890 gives 1.05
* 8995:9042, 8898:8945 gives 1.02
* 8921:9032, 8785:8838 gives 1.02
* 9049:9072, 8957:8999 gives 1.04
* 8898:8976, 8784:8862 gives 1.01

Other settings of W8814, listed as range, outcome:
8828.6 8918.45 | 30.72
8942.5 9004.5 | 31.99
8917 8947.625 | 32.15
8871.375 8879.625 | 30.8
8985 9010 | 32.44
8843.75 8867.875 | 30.92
